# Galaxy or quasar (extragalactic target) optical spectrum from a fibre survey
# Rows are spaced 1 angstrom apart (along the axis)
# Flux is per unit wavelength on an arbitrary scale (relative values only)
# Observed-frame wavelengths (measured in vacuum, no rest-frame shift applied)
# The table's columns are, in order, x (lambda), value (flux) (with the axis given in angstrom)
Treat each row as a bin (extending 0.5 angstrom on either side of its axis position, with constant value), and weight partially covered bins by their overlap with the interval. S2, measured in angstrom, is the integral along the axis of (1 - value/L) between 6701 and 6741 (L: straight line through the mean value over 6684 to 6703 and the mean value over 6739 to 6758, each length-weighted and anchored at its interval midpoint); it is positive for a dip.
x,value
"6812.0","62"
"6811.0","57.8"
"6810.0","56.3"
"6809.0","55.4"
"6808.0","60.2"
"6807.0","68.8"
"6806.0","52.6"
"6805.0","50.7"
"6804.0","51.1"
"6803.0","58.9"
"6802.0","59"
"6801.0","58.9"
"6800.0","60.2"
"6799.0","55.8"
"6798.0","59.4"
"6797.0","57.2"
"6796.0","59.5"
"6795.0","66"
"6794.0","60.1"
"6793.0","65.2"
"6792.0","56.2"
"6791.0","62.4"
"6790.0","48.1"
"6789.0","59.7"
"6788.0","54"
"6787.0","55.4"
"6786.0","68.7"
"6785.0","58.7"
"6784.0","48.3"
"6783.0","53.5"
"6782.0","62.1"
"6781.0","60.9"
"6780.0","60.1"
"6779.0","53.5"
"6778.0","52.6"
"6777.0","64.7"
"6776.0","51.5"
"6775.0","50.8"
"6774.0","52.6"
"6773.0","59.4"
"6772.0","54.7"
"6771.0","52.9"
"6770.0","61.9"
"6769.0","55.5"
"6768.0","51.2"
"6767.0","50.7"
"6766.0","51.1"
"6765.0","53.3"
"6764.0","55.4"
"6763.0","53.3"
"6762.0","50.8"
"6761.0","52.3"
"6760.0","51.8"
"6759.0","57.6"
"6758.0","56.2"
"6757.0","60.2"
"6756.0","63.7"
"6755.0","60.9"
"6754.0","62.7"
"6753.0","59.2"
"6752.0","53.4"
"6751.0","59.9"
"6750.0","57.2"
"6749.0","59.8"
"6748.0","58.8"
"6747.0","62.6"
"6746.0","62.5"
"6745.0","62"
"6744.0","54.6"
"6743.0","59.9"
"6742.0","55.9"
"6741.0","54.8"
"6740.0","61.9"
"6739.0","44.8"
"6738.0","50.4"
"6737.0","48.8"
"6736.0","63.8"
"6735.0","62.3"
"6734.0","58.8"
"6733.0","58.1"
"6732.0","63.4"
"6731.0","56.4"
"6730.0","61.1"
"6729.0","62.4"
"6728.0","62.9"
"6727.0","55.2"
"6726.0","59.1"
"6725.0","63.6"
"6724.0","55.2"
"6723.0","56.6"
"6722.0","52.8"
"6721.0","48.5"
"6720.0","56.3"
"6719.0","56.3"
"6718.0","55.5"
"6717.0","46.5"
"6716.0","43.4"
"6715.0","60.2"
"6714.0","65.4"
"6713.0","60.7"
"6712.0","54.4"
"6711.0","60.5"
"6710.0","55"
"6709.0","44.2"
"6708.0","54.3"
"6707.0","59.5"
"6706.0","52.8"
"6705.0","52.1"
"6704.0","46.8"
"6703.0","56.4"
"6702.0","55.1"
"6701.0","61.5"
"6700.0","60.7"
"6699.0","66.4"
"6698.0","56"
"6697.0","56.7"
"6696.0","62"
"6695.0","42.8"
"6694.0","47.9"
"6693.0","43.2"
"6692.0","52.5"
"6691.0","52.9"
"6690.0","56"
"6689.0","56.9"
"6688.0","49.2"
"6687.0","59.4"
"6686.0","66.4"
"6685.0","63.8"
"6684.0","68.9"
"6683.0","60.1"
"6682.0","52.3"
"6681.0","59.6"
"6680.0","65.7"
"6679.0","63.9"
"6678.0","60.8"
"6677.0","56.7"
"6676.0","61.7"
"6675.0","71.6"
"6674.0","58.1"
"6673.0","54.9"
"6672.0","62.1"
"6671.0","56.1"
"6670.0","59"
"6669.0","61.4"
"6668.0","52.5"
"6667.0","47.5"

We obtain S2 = 1.19 angstrom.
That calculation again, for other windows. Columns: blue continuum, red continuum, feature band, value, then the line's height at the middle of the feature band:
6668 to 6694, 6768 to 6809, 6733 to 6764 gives 0.3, 57.9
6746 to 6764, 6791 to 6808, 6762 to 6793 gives 1.3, 58.3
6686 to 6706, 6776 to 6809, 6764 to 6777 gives 0.7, 57.3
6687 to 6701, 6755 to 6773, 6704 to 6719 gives 0.1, 54.7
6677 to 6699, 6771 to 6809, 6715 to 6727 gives 0.6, 57.3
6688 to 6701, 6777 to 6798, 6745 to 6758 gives -0.7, 56.9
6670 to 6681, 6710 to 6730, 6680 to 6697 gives 1.0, 59.7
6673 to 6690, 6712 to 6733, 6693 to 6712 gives 1.3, 58.8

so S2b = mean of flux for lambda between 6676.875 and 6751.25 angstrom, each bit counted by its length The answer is 56.9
